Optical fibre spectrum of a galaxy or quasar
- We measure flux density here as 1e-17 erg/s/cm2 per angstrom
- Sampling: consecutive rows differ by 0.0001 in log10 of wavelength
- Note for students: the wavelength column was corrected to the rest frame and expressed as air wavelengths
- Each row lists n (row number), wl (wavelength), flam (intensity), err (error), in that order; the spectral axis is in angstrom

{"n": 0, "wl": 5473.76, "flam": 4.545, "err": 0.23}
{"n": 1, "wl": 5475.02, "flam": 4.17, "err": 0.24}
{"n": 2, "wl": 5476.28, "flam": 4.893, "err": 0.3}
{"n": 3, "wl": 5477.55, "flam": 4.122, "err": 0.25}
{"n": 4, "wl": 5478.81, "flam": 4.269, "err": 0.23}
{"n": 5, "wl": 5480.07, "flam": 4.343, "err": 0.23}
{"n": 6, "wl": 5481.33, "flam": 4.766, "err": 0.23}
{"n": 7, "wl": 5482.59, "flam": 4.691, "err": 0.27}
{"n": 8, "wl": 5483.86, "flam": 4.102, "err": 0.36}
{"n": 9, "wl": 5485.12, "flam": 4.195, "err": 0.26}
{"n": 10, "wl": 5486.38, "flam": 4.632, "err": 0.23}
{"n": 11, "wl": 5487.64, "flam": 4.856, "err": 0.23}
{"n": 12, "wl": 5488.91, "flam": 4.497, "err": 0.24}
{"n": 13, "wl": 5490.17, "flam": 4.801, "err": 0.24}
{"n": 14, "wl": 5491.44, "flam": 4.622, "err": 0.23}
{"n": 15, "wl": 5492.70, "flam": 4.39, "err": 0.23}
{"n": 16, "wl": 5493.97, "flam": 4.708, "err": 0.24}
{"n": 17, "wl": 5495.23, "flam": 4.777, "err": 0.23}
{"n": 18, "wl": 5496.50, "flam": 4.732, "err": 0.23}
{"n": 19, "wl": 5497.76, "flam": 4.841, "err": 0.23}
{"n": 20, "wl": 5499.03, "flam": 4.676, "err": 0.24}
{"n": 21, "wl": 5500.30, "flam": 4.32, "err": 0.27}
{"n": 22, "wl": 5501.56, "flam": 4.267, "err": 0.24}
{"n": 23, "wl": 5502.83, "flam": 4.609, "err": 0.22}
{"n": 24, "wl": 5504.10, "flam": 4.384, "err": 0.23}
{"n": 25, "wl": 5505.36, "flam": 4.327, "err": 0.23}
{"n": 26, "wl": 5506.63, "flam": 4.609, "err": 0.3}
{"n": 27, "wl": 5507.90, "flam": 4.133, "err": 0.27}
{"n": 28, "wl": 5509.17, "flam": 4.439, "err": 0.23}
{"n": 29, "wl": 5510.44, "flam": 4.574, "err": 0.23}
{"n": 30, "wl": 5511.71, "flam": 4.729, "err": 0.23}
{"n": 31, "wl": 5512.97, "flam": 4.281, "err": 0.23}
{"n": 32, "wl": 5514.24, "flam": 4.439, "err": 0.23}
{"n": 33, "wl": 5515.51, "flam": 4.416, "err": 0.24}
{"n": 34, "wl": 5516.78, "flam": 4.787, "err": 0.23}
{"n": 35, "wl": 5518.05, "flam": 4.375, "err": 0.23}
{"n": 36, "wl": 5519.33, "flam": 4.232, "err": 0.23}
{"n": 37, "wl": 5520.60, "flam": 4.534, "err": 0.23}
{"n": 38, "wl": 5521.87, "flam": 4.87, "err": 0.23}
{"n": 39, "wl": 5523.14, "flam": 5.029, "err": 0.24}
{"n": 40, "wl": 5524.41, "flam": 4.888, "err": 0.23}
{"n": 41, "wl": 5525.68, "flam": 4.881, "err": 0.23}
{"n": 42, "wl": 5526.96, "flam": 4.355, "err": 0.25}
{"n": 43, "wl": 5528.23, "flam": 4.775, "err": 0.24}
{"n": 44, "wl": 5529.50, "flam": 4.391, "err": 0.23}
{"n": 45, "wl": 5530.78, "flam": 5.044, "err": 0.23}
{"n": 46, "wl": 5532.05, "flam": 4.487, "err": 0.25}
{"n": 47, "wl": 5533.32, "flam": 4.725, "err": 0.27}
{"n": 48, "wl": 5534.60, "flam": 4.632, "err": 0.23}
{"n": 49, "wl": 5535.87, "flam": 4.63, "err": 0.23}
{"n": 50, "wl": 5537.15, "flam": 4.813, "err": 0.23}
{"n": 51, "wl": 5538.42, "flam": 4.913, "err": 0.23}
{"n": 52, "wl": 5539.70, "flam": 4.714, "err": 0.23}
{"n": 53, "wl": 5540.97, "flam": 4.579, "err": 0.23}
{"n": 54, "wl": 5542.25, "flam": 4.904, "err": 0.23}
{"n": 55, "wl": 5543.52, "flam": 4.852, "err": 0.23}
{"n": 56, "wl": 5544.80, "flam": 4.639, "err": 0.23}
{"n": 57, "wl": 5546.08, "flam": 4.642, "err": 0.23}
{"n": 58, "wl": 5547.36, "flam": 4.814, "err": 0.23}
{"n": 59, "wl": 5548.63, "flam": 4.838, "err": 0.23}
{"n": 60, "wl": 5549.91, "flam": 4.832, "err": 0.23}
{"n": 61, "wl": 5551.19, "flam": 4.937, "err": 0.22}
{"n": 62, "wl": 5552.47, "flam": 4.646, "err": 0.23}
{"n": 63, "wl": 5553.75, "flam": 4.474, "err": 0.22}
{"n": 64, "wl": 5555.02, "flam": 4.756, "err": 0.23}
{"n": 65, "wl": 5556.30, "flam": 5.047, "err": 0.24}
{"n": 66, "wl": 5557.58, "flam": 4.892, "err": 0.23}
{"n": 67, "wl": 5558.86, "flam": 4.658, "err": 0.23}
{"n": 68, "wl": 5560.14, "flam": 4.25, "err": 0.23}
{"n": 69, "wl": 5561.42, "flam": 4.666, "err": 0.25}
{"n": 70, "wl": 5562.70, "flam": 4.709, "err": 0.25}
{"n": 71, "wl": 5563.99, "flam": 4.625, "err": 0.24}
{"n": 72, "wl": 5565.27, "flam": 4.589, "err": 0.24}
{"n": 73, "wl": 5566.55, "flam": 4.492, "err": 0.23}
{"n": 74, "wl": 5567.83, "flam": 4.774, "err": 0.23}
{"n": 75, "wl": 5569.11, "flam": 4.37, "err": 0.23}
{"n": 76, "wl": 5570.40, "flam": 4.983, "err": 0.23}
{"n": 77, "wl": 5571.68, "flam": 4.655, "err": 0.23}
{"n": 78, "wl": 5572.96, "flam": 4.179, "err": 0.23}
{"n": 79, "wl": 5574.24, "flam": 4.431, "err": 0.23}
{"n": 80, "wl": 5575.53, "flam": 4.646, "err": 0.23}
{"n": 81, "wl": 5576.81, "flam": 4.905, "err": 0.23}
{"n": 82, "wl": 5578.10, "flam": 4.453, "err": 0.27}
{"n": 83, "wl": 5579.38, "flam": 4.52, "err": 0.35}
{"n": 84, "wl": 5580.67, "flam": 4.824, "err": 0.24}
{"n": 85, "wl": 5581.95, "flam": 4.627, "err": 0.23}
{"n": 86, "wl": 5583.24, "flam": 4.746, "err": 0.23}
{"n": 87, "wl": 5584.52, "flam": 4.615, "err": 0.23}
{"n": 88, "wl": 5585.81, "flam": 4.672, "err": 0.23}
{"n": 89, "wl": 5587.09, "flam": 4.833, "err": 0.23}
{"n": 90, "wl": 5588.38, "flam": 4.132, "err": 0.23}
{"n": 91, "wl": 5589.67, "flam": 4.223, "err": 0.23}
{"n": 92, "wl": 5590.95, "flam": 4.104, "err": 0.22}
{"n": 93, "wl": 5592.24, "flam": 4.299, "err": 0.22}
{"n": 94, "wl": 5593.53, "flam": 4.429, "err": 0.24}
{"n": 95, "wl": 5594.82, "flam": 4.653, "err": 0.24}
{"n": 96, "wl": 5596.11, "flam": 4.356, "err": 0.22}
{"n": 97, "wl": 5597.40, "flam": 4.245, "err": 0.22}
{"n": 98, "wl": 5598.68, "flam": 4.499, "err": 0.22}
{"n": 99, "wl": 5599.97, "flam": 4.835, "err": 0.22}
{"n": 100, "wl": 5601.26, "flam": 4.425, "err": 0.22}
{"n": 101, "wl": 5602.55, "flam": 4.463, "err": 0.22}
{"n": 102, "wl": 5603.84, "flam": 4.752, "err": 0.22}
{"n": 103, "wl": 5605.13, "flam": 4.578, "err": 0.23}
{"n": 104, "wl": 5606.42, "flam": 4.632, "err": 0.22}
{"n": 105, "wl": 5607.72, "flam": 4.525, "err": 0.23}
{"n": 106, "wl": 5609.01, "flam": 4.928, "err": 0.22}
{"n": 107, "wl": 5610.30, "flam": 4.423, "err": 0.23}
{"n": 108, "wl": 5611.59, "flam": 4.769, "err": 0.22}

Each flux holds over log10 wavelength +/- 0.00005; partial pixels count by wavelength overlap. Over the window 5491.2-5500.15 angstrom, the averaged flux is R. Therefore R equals 4.66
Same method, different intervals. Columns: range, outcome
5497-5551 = 4.63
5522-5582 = 4.69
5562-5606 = 4.55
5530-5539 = 4.74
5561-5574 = 4.6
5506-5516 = 4.45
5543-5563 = 4.73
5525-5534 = 4.66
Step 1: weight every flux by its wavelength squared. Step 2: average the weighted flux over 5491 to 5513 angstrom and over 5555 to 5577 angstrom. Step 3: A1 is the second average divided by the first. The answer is 1.0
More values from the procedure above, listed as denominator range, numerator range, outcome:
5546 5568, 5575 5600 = 0.97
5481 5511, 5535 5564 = 1.06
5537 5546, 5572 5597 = 0.96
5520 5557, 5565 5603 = 0.97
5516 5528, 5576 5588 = 1.03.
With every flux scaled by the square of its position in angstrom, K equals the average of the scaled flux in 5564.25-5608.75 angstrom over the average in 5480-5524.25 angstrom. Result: 1.03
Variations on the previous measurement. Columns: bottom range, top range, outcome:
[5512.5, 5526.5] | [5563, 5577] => 1.02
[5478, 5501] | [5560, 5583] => 1.04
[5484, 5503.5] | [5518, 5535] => 1.03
